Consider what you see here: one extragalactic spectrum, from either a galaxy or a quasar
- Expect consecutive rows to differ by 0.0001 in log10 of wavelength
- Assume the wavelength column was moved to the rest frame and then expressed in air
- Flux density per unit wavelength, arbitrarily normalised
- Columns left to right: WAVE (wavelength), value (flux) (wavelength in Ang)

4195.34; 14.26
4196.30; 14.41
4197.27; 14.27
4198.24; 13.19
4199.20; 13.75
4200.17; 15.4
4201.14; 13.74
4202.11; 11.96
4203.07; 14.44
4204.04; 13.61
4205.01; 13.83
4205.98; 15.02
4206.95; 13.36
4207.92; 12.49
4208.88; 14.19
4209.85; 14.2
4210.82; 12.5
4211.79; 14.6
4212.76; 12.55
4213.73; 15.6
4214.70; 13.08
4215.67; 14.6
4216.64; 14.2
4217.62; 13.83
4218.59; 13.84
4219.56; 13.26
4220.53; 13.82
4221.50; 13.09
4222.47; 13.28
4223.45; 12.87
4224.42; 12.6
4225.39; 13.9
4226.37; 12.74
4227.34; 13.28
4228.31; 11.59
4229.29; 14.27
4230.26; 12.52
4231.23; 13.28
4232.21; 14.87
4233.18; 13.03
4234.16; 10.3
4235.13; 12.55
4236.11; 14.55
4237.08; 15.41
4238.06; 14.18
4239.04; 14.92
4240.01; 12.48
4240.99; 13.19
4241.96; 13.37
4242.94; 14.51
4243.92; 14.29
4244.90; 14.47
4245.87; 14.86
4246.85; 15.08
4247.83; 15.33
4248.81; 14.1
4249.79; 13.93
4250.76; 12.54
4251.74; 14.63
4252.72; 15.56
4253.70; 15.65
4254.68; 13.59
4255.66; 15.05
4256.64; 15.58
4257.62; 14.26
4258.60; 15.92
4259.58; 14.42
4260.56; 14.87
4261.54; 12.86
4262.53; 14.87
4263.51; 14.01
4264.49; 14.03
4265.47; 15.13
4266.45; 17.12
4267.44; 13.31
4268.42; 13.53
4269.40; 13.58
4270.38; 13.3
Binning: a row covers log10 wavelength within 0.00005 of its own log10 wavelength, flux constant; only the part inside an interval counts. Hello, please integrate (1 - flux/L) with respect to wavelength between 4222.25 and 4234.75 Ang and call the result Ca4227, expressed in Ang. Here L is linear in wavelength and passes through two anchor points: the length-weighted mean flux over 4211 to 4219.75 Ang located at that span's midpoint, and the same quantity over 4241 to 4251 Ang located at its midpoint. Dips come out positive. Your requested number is 1.0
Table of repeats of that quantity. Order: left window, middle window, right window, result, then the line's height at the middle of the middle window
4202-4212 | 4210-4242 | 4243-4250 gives 1.5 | 14.1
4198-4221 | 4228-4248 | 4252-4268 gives 0.8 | 14.3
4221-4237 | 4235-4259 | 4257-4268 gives -0.9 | 13.9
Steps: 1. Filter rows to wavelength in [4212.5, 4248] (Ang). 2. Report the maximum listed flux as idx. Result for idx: 15.6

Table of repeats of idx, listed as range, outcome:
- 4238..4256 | 15.65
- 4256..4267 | 17.12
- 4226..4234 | 14.87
